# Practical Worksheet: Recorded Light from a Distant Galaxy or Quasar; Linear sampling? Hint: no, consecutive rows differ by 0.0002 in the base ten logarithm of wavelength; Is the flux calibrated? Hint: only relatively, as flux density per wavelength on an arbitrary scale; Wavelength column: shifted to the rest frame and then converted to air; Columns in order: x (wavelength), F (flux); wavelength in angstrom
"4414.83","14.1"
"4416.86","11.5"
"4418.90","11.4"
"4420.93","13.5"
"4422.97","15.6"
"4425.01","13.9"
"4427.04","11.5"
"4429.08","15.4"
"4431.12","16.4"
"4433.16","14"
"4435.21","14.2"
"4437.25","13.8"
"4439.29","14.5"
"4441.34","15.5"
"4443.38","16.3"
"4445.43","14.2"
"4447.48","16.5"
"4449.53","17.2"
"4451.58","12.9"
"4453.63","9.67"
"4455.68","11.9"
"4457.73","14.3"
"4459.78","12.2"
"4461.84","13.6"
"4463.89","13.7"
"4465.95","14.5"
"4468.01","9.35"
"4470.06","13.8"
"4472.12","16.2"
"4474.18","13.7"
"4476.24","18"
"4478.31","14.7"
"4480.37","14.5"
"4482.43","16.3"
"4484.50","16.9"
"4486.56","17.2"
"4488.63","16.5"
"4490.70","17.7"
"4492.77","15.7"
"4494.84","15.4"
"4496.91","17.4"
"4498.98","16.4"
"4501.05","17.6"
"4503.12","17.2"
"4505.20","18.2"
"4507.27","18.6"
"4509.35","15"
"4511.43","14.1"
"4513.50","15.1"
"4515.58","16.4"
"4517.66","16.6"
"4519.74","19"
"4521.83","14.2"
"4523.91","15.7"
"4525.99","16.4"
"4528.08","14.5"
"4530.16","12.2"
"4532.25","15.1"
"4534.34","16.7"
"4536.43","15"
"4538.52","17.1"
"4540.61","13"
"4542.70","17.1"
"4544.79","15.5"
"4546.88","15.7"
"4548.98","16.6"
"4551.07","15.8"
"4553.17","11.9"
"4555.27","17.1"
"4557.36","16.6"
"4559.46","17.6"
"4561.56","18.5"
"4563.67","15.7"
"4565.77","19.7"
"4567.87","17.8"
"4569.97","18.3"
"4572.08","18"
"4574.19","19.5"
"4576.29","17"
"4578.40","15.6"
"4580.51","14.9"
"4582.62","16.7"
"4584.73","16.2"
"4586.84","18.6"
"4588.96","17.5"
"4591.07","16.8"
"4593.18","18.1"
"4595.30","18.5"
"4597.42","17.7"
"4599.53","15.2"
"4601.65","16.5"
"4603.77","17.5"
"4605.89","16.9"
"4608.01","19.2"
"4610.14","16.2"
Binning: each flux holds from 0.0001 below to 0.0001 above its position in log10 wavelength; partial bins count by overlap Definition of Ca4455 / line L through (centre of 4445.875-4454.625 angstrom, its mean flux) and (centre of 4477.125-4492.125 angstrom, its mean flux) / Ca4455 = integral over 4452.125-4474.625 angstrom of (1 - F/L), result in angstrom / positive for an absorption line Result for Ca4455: 2.95 angstrom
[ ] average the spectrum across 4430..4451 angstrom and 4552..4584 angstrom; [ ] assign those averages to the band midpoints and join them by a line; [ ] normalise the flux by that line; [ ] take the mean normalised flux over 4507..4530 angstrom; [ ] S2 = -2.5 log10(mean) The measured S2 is 0.04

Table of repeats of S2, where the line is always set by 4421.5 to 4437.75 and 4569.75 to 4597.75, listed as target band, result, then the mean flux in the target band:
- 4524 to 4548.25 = 0.07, 15.3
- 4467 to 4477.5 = 0.07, 14.2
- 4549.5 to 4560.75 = 0.06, 15.9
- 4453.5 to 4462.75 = 0.18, 12.6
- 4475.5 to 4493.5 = -0.07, 16.4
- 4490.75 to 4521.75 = -0.05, 16.6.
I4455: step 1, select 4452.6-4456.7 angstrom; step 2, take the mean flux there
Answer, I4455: 10.8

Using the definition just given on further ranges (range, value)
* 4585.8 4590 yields 18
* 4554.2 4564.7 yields 17.1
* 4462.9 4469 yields 12.5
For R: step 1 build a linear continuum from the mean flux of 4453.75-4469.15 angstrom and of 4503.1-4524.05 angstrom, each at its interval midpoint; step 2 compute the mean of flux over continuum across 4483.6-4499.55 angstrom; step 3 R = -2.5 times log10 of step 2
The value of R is -0.13 mag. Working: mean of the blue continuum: 12.6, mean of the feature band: 16.7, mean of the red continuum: 16.4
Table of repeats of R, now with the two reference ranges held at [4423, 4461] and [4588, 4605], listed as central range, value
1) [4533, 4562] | 0.02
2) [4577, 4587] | 0.05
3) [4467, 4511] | -0.06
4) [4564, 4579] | -0.08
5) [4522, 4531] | 0.08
